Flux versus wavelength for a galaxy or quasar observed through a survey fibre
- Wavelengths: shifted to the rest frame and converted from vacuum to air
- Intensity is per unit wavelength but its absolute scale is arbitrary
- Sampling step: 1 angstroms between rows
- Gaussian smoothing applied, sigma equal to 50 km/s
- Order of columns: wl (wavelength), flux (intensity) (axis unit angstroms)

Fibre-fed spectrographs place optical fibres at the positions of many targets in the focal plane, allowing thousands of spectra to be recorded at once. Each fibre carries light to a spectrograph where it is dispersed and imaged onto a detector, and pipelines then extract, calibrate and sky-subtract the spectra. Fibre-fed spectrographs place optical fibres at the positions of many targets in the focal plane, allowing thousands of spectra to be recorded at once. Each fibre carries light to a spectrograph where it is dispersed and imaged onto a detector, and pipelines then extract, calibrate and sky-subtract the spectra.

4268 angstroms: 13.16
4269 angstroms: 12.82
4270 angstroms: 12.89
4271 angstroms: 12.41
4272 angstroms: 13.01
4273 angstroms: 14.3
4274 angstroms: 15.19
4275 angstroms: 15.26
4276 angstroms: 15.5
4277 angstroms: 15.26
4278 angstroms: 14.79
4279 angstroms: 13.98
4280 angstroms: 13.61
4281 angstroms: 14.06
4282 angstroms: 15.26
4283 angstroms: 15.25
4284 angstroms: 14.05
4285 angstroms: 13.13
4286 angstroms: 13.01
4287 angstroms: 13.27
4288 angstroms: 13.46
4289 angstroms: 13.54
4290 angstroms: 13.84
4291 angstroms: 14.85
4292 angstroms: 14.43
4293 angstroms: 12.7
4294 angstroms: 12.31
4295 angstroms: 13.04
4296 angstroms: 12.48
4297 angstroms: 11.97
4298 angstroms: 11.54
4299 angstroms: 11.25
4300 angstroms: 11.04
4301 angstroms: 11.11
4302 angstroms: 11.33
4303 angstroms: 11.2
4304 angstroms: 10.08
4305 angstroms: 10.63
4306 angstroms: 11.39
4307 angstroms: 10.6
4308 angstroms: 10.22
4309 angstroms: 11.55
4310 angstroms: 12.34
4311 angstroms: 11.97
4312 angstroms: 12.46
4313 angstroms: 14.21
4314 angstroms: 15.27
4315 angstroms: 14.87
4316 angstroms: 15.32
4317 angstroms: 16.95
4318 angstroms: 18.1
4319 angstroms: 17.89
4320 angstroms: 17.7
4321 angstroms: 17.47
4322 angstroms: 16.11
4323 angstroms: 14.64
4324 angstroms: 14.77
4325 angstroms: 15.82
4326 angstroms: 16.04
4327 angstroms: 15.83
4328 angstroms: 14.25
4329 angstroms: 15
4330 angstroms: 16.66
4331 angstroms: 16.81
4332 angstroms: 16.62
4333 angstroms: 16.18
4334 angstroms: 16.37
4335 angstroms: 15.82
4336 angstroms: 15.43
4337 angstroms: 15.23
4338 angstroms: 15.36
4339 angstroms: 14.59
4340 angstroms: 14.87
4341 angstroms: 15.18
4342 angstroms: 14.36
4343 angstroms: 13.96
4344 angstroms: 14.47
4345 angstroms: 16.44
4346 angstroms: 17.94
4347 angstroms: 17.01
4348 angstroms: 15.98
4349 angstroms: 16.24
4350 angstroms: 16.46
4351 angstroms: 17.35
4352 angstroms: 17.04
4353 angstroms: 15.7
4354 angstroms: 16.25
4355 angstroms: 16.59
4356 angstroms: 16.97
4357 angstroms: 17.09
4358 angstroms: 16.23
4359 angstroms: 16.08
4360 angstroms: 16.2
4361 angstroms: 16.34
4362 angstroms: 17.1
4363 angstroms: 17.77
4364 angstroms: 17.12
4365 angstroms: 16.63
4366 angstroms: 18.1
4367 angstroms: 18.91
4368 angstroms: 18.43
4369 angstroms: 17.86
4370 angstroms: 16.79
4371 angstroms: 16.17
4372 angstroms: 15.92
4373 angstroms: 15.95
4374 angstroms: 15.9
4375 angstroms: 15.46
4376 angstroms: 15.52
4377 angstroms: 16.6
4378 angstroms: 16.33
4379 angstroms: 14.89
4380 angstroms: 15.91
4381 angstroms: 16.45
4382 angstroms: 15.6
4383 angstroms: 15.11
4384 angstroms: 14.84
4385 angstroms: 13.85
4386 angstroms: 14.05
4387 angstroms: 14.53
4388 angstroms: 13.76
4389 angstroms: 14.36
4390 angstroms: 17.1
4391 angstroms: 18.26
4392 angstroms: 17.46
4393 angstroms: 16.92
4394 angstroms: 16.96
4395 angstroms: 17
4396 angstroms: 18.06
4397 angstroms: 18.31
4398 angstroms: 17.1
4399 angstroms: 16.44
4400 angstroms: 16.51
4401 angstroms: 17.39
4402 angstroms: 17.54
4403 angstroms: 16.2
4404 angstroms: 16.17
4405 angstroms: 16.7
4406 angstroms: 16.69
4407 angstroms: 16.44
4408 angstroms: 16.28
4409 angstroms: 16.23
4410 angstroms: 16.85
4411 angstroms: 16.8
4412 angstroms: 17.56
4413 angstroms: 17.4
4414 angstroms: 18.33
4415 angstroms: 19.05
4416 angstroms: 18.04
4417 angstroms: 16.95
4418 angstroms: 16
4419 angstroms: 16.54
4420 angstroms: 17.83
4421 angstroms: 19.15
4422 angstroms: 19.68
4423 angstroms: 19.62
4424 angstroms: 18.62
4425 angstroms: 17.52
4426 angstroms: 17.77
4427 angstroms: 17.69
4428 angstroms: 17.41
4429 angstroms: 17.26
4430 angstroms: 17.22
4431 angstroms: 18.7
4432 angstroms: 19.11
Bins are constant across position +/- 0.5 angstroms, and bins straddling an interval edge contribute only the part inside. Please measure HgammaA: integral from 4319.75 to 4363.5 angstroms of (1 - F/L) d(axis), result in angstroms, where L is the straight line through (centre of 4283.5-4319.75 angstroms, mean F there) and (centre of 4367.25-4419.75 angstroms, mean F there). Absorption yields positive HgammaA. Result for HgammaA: -4.56 angstroms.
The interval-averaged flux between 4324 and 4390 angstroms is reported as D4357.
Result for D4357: 16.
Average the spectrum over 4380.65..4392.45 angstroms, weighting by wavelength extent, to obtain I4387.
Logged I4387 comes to 15.4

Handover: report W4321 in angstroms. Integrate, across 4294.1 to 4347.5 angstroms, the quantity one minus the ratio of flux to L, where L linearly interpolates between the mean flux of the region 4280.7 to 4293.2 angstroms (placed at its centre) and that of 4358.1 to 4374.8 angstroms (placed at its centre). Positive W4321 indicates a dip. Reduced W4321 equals 3.3 angstroms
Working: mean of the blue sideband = 13.9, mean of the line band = 14.3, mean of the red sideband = 16.9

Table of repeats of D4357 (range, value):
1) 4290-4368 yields 15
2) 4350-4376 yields 16.8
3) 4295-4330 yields 13.7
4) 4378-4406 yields 16.2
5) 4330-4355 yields 15.9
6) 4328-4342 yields 15.6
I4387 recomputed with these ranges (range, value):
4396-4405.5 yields 17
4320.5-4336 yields 15.9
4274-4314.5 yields 13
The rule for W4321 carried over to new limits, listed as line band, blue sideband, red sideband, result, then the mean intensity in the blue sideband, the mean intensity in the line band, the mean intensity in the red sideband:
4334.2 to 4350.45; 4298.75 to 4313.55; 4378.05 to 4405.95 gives -2.6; 11.4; 15.6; 16.2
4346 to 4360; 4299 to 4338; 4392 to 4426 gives -1.0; 14.3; 16.6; 17.4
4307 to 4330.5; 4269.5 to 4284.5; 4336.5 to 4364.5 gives 0.7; 14.3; 14.9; 16.1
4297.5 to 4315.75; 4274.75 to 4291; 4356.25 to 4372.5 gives 3.8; 14.2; 11.9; 17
